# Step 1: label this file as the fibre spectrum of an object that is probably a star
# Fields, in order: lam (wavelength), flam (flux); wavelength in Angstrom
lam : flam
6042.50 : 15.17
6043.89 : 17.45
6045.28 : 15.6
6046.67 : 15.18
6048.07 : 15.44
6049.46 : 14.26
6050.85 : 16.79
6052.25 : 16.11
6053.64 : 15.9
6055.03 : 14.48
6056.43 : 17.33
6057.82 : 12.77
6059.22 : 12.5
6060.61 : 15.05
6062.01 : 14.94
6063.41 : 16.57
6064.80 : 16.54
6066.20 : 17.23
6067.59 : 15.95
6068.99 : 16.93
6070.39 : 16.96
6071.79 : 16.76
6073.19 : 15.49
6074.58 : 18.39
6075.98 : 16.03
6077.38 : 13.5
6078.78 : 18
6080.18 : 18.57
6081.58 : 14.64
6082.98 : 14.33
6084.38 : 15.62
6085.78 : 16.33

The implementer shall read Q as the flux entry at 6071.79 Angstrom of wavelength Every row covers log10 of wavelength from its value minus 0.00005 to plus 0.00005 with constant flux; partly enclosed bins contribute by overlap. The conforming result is 16.76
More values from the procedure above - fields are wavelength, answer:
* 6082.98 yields 14.33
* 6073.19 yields 15.49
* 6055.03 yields 14.48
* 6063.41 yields 16.57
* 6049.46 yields 14.26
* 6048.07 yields 15.44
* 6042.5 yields 15.17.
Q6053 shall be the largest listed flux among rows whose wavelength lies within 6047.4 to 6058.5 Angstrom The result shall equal 17.33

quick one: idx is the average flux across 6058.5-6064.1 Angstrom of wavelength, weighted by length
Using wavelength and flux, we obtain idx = 14.7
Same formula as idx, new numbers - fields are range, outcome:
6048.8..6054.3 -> 15.8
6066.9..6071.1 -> 16.6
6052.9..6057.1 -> 15.9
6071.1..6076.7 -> 16.7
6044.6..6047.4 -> 15.4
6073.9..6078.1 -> 16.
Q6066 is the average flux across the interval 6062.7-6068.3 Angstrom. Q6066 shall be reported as 16.6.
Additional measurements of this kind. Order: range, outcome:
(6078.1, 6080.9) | 18.3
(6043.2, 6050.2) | 15.6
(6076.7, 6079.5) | 15.8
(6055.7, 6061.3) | 14.4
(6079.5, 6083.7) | 15.8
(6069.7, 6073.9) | 16.4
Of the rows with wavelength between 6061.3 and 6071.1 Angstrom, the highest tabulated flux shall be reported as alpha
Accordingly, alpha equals 17.23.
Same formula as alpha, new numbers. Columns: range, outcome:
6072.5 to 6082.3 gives 18.57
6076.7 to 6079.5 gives 18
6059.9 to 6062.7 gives 15.05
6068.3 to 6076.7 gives 18.39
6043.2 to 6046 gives 17.45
